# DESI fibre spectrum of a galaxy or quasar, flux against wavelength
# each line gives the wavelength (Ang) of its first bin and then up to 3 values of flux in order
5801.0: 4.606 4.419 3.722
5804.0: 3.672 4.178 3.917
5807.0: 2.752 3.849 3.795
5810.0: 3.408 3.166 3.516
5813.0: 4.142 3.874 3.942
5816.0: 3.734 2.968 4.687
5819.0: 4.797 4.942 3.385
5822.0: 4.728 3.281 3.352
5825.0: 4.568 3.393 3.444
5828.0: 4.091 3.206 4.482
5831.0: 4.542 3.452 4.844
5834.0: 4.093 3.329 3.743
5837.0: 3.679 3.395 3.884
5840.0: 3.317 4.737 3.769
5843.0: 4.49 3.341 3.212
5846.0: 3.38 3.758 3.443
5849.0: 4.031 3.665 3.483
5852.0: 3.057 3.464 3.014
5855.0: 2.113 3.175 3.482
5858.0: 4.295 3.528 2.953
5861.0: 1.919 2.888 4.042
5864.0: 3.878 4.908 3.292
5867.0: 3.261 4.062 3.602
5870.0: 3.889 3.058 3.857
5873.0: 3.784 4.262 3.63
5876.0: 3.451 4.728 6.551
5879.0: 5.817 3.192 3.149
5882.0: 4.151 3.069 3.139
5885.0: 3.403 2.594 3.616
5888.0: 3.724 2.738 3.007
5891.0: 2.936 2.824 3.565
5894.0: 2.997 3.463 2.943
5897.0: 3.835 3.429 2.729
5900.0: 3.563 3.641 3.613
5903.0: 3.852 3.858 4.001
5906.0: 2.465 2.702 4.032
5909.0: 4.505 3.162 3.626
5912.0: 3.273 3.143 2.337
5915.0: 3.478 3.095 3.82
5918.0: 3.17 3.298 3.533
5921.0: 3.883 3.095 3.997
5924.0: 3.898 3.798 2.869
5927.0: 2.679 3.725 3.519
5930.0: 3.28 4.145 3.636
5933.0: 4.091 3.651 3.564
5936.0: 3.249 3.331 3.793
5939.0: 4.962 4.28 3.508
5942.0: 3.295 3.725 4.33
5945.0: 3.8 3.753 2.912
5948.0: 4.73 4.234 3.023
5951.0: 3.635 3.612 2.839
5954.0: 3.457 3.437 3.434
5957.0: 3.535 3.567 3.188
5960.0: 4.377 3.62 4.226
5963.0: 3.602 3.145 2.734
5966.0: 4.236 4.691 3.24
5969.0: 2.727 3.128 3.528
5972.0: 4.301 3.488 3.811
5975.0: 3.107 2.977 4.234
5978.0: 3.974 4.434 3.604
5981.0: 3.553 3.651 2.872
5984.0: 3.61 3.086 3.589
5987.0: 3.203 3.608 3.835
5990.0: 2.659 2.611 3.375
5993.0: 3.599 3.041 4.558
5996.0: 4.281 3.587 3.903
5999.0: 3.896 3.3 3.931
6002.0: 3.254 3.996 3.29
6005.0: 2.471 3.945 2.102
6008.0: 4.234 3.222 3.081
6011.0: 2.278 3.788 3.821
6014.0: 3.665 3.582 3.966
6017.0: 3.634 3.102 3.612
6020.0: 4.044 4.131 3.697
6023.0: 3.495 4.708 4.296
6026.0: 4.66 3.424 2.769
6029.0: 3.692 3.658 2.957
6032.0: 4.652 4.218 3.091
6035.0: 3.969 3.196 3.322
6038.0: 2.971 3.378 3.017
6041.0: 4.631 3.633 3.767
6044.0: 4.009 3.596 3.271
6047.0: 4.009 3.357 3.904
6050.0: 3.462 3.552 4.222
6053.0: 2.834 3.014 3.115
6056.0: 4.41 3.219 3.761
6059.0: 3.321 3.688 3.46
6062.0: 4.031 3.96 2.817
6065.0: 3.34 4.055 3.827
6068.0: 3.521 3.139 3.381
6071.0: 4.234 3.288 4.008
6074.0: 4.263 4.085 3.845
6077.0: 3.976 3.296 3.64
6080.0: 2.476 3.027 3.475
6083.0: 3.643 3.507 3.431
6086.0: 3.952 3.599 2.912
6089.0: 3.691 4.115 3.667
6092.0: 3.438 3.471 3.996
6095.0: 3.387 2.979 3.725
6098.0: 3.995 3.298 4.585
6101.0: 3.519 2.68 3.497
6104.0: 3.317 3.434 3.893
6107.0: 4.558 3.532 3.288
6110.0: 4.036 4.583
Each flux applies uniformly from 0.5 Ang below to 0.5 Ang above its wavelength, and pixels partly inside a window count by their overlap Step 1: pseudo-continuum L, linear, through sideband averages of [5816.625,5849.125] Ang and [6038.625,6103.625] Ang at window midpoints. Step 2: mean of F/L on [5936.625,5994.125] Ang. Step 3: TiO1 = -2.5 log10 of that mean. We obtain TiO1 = 0.04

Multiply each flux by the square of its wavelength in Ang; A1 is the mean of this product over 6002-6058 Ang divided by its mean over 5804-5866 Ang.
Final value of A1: 1.03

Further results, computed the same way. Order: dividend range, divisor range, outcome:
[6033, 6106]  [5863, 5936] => 1.06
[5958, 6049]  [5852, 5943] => 1.05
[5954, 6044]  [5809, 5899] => 1.03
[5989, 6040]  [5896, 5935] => 1.06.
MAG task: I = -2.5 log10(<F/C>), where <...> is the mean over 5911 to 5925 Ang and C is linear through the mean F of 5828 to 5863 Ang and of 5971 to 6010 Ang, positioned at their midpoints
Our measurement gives 0.044 mag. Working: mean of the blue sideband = 3.58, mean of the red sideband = 3.53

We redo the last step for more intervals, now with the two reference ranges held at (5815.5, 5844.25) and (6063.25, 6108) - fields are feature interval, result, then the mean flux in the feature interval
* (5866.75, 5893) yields 0.054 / 3.67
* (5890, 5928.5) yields 0.131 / 3.39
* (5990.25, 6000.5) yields 0.035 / 3.59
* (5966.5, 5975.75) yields 0.059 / 3.54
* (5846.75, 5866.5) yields 0.141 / 3.42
